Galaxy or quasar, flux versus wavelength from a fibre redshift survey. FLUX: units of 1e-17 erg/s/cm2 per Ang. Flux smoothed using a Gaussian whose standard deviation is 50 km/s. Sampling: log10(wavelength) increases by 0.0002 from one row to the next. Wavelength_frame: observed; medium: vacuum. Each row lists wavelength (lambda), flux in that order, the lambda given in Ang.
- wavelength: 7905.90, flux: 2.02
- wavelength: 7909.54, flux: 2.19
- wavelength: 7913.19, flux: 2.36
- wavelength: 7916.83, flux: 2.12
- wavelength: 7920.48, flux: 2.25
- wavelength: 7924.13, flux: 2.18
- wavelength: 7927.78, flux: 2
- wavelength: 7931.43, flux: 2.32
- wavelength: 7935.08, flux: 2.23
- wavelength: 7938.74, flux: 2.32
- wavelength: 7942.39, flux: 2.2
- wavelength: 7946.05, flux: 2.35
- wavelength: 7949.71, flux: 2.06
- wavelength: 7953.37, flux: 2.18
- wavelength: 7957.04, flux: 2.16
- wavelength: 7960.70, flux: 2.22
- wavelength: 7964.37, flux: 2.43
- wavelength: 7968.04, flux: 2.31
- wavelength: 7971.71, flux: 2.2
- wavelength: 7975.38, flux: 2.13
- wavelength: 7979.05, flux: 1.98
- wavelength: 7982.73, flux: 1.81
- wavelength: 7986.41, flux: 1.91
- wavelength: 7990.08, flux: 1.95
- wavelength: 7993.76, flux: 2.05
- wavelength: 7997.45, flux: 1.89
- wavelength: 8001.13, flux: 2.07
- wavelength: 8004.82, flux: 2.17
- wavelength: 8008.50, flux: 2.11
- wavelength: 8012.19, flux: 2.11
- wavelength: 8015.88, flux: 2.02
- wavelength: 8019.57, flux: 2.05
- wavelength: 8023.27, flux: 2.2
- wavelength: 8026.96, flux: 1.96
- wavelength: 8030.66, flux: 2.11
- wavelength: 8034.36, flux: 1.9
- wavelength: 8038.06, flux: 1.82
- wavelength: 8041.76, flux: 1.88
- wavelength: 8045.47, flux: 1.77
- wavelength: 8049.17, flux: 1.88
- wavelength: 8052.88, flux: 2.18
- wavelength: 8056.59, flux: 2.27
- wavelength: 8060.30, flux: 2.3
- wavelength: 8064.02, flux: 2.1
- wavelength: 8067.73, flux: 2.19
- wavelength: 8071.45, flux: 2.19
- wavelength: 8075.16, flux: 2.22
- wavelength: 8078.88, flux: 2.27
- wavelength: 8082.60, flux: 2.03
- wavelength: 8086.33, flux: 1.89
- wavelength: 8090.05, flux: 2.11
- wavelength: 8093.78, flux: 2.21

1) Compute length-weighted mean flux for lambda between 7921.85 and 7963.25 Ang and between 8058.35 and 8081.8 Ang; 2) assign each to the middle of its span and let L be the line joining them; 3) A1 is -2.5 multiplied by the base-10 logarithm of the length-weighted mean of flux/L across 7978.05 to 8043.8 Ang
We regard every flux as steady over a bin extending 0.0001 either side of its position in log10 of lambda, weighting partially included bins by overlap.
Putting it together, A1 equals 0.11 mag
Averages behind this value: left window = 2.21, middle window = 2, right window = 2.2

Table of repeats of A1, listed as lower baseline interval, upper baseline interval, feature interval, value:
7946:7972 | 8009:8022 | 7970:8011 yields 0.06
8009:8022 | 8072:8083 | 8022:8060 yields 0.06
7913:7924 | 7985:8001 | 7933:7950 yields -0.05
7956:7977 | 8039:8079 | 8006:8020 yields 0.05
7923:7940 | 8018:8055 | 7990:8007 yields 0.01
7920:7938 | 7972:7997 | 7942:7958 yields -0.04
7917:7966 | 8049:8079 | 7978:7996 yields 0.14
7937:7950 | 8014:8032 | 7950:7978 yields -0.01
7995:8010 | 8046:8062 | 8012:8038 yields 0.03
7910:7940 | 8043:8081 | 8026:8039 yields 0.10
